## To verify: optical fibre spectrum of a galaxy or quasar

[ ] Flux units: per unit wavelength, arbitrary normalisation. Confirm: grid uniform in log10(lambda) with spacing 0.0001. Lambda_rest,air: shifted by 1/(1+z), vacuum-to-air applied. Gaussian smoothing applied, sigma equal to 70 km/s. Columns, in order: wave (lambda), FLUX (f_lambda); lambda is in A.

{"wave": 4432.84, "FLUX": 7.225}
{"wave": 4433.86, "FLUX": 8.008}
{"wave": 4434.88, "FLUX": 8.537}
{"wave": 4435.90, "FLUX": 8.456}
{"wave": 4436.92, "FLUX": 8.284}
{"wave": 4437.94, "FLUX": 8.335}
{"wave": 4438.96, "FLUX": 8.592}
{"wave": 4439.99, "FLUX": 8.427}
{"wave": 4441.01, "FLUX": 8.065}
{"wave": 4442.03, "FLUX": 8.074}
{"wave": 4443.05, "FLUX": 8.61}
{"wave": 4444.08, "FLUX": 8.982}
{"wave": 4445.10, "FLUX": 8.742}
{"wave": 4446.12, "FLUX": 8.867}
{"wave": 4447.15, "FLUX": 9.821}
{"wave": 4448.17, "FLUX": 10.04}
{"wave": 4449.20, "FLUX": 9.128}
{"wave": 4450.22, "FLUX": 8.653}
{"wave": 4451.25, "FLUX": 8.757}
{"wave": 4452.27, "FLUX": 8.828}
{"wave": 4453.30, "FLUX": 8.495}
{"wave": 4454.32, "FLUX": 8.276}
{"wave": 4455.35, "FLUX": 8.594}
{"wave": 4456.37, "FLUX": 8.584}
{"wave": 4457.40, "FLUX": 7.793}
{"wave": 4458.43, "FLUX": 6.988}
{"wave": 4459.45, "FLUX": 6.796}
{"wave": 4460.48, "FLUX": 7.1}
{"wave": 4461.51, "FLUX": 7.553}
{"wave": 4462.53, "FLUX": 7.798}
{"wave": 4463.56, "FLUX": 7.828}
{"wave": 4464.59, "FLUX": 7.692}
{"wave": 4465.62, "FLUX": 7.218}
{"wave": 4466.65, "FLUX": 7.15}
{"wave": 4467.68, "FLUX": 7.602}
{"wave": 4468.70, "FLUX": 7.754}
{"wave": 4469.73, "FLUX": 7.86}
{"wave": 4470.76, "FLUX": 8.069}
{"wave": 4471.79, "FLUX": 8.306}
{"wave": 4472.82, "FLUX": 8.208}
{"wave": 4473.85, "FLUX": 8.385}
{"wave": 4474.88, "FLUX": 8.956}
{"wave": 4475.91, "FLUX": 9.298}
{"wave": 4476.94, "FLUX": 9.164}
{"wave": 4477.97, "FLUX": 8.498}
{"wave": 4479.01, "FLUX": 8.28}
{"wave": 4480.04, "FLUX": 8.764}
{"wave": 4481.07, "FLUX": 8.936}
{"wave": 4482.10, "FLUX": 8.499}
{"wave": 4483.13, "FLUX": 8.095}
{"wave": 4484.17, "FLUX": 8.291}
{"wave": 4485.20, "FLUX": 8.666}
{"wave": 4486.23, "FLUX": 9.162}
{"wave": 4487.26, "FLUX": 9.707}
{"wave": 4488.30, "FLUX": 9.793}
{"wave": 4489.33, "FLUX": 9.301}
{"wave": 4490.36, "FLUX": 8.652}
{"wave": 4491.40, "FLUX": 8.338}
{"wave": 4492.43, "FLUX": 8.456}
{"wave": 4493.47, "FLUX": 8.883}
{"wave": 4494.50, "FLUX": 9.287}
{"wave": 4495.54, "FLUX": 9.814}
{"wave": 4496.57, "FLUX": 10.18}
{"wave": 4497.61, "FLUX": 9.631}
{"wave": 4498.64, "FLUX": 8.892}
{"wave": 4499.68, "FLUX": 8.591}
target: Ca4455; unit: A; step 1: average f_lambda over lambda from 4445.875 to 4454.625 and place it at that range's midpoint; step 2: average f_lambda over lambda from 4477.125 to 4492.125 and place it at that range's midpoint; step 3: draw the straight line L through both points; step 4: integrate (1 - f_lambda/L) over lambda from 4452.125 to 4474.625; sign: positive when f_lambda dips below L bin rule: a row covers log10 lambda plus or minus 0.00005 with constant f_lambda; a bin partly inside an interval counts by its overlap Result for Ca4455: 2.7 A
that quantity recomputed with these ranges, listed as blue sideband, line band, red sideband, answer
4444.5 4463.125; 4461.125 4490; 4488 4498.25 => 1.51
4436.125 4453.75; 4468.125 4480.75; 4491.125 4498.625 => 0.80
